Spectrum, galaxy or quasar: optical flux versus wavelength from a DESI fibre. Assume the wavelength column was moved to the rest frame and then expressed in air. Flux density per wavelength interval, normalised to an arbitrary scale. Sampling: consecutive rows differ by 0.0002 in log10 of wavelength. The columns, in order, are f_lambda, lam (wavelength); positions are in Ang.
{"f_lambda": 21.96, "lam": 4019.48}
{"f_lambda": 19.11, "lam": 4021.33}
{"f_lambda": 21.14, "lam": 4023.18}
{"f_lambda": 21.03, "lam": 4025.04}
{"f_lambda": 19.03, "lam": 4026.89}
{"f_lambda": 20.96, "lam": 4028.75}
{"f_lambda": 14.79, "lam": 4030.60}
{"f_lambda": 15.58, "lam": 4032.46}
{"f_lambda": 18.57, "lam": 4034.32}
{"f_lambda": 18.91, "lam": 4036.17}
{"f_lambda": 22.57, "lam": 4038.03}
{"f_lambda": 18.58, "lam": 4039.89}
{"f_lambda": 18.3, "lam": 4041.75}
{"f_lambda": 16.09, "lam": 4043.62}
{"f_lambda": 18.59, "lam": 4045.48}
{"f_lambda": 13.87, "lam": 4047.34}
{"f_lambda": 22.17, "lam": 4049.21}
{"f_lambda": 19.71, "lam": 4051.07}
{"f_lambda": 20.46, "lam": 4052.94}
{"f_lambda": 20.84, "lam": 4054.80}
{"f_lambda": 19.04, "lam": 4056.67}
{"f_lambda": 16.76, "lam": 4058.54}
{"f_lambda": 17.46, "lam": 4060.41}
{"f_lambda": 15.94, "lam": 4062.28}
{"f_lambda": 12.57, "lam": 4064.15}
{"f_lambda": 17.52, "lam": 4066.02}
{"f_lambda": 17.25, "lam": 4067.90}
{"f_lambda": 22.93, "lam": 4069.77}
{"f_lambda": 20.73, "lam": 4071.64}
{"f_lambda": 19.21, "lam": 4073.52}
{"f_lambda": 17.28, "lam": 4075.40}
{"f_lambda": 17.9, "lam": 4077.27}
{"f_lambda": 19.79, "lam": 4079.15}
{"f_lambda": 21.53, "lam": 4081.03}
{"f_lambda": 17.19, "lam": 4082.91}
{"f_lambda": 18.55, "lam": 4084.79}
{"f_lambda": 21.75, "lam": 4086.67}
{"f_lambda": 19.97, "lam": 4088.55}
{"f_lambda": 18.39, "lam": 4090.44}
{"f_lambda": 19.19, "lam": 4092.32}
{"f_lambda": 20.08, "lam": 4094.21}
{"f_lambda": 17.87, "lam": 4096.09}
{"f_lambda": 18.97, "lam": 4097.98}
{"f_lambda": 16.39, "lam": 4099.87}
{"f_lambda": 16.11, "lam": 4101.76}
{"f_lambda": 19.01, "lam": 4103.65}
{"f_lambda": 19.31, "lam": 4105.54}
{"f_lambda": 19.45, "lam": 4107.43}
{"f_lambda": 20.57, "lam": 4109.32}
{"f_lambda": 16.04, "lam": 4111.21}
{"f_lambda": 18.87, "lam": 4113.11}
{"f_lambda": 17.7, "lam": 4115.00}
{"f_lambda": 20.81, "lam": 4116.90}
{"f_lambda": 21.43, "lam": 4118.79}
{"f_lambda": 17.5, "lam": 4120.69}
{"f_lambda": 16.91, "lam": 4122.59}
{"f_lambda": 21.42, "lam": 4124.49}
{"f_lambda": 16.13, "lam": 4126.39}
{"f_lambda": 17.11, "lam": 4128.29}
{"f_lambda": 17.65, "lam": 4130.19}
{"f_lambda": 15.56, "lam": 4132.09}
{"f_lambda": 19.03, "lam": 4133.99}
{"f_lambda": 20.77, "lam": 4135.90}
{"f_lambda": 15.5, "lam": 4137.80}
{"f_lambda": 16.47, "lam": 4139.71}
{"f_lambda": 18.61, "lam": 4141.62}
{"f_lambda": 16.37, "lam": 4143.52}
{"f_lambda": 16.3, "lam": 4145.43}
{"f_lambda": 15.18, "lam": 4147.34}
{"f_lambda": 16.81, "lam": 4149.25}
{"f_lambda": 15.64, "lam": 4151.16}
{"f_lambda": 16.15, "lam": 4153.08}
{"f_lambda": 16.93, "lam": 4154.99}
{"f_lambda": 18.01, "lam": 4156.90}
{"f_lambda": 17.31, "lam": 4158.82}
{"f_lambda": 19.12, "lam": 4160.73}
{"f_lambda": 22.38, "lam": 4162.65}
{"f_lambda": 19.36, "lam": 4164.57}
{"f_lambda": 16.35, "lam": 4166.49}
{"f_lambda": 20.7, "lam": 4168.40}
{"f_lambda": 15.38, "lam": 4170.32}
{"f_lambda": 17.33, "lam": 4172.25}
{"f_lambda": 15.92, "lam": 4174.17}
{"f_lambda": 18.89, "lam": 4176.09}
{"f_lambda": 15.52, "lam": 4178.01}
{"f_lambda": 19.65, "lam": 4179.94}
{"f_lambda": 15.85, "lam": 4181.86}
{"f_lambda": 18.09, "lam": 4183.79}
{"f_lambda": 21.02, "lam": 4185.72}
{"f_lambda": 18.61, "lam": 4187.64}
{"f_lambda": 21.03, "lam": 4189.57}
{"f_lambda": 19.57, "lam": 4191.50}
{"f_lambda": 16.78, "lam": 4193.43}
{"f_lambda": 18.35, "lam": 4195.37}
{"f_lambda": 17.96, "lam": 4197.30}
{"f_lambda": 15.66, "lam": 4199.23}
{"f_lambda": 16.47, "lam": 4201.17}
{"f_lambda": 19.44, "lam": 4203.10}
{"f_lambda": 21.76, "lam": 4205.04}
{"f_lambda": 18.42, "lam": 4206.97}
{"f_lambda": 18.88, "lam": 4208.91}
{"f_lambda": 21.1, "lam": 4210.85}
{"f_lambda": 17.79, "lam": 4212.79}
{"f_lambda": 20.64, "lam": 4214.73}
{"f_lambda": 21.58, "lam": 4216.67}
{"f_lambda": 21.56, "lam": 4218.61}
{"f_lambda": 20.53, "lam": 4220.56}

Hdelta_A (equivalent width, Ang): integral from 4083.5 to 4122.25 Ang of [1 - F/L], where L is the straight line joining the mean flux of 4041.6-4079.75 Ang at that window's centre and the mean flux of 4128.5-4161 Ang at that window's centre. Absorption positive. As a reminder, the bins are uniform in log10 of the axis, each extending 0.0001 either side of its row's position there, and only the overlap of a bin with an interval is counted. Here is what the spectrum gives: -2.5 Ang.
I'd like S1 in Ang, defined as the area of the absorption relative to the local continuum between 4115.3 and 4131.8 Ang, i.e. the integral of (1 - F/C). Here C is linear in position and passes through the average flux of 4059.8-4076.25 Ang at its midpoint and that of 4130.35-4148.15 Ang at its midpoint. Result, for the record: -1.1 Ang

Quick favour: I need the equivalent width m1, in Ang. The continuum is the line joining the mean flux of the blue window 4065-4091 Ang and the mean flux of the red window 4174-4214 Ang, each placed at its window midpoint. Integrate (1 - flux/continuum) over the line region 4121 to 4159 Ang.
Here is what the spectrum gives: 3.3 Ang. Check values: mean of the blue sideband 19.3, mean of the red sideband 18.5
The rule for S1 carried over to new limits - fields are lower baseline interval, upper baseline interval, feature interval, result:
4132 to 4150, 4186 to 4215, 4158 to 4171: -0.68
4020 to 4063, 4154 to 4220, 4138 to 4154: 1.94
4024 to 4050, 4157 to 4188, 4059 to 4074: 0.45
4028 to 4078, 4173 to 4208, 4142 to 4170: 1.07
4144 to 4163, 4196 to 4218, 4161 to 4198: -0.53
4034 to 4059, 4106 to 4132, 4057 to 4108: 0.64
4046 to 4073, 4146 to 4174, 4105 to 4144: -0.89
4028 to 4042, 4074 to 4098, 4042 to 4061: 0.21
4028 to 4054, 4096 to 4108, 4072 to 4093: -1.09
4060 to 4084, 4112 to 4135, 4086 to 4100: -0.67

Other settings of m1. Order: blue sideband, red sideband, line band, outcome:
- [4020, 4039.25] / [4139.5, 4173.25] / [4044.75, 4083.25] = 0.4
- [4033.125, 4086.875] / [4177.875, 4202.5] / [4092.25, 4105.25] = 0.2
